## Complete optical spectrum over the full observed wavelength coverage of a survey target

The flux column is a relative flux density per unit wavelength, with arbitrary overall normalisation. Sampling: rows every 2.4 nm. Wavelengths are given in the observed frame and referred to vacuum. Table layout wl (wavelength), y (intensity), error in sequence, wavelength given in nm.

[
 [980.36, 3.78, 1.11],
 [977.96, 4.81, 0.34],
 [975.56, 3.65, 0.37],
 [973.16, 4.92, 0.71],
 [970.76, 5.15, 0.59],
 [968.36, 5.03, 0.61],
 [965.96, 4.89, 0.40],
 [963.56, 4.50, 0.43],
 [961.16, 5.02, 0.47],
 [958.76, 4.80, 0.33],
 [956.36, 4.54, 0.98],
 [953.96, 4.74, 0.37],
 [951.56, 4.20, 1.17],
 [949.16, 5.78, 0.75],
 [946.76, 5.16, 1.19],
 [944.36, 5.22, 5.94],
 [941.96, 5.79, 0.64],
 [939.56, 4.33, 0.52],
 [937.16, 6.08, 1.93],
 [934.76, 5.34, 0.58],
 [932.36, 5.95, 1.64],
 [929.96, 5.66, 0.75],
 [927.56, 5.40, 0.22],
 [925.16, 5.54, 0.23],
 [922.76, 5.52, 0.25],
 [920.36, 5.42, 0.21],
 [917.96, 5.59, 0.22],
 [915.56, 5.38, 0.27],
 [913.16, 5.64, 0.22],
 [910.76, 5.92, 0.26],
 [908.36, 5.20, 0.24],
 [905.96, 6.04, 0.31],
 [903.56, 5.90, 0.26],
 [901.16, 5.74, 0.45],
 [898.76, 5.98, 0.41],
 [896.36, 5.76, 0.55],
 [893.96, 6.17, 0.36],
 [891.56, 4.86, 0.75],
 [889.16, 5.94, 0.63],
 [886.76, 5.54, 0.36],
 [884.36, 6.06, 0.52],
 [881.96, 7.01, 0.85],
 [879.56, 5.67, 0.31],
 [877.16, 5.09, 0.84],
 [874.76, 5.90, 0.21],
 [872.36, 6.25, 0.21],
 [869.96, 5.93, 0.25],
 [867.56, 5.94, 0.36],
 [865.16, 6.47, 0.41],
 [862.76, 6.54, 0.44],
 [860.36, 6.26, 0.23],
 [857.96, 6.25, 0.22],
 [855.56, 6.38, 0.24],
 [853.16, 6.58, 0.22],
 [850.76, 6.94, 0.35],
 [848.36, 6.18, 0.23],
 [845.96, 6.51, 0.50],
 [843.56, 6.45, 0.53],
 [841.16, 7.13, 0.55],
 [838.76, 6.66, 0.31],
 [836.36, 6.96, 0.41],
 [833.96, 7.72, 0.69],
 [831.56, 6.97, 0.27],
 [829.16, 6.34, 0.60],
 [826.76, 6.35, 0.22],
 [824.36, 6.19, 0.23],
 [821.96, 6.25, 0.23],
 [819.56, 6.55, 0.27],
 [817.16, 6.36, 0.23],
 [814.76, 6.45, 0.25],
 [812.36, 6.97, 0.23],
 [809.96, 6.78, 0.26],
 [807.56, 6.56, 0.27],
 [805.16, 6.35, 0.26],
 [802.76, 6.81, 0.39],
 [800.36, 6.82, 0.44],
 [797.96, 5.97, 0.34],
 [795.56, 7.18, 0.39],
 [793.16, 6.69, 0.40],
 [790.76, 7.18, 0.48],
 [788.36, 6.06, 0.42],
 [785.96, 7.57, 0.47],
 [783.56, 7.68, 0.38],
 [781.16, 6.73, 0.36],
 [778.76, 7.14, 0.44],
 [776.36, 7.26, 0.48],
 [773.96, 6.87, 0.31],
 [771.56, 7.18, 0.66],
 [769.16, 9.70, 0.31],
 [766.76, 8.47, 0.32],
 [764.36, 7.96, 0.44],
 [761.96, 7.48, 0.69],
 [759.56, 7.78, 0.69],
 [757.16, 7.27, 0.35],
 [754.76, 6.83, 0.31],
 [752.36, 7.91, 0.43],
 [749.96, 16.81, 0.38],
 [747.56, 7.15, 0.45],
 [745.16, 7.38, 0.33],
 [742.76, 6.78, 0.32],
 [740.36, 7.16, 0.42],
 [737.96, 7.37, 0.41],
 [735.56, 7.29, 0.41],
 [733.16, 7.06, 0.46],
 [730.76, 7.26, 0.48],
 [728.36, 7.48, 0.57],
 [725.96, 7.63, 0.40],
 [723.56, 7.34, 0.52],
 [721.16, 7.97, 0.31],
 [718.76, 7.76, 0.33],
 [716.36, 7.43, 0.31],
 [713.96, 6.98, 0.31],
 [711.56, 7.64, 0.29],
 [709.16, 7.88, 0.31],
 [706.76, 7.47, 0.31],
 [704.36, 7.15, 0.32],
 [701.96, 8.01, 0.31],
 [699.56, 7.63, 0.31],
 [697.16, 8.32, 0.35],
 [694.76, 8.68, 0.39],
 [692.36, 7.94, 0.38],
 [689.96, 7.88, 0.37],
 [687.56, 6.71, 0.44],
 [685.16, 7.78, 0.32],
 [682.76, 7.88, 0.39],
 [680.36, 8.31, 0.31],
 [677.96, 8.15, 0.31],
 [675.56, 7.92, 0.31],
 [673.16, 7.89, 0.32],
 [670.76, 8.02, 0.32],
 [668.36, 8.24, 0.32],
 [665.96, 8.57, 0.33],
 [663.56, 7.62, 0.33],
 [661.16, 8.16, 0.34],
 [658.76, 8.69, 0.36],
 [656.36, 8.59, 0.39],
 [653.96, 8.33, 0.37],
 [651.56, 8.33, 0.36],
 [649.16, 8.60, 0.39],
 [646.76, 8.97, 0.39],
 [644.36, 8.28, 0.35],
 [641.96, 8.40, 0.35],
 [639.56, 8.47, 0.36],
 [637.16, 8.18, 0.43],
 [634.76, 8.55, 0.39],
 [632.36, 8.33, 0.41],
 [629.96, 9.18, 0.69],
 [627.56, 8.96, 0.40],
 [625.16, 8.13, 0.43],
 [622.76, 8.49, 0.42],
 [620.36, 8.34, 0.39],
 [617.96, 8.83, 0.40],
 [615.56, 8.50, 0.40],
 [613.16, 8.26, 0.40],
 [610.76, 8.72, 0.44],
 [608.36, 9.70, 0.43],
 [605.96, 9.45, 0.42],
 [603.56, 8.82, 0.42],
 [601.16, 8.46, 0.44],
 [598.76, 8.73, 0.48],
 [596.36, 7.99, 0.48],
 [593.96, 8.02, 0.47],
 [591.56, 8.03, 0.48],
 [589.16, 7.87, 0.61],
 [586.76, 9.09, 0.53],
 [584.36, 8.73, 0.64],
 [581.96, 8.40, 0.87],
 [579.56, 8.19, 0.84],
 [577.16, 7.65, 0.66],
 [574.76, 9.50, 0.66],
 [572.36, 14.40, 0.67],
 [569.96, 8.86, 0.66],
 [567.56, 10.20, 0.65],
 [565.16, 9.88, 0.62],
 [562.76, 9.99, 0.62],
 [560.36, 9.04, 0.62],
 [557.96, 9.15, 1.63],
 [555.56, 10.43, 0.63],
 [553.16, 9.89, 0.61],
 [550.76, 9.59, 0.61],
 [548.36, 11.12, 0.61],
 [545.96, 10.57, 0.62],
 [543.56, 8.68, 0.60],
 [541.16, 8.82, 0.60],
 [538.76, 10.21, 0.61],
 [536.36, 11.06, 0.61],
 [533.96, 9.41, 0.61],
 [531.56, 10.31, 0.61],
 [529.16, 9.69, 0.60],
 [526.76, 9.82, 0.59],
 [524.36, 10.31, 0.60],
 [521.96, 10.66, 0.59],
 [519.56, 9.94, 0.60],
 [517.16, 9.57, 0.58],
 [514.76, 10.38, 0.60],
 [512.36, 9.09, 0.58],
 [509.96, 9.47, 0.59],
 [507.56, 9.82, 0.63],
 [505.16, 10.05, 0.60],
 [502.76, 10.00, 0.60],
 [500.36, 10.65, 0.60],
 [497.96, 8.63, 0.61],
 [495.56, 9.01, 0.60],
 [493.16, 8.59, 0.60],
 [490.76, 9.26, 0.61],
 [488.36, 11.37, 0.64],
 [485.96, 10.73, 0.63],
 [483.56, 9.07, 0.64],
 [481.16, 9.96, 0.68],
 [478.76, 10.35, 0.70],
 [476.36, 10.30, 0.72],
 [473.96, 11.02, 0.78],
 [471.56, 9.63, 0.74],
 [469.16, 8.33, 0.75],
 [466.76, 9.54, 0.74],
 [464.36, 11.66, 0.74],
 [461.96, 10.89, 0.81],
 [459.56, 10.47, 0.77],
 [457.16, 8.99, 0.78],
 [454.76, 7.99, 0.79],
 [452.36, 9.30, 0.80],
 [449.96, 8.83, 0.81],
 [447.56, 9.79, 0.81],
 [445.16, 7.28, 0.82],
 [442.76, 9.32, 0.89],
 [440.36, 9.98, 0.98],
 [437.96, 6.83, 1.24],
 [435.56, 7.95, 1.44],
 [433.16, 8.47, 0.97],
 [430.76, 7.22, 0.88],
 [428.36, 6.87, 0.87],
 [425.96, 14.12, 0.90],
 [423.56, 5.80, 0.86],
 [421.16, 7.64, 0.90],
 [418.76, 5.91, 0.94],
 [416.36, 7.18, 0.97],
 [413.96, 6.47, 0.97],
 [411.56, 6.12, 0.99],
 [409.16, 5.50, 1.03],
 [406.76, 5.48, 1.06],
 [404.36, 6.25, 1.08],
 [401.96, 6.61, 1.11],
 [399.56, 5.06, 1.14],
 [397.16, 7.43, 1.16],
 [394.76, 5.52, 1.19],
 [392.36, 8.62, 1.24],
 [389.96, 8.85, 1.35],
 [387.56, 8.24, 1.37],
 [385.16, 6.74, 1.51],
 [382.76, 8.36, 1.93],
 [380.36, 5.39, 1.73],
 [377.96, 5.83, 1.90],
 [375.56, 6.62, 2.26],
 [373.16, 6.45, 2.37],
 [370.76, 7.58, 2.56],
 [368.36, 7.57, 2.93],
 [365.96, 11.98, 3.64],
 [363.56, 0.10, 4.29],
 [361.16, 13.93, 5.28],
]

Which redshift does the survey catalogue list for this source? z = 0.143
